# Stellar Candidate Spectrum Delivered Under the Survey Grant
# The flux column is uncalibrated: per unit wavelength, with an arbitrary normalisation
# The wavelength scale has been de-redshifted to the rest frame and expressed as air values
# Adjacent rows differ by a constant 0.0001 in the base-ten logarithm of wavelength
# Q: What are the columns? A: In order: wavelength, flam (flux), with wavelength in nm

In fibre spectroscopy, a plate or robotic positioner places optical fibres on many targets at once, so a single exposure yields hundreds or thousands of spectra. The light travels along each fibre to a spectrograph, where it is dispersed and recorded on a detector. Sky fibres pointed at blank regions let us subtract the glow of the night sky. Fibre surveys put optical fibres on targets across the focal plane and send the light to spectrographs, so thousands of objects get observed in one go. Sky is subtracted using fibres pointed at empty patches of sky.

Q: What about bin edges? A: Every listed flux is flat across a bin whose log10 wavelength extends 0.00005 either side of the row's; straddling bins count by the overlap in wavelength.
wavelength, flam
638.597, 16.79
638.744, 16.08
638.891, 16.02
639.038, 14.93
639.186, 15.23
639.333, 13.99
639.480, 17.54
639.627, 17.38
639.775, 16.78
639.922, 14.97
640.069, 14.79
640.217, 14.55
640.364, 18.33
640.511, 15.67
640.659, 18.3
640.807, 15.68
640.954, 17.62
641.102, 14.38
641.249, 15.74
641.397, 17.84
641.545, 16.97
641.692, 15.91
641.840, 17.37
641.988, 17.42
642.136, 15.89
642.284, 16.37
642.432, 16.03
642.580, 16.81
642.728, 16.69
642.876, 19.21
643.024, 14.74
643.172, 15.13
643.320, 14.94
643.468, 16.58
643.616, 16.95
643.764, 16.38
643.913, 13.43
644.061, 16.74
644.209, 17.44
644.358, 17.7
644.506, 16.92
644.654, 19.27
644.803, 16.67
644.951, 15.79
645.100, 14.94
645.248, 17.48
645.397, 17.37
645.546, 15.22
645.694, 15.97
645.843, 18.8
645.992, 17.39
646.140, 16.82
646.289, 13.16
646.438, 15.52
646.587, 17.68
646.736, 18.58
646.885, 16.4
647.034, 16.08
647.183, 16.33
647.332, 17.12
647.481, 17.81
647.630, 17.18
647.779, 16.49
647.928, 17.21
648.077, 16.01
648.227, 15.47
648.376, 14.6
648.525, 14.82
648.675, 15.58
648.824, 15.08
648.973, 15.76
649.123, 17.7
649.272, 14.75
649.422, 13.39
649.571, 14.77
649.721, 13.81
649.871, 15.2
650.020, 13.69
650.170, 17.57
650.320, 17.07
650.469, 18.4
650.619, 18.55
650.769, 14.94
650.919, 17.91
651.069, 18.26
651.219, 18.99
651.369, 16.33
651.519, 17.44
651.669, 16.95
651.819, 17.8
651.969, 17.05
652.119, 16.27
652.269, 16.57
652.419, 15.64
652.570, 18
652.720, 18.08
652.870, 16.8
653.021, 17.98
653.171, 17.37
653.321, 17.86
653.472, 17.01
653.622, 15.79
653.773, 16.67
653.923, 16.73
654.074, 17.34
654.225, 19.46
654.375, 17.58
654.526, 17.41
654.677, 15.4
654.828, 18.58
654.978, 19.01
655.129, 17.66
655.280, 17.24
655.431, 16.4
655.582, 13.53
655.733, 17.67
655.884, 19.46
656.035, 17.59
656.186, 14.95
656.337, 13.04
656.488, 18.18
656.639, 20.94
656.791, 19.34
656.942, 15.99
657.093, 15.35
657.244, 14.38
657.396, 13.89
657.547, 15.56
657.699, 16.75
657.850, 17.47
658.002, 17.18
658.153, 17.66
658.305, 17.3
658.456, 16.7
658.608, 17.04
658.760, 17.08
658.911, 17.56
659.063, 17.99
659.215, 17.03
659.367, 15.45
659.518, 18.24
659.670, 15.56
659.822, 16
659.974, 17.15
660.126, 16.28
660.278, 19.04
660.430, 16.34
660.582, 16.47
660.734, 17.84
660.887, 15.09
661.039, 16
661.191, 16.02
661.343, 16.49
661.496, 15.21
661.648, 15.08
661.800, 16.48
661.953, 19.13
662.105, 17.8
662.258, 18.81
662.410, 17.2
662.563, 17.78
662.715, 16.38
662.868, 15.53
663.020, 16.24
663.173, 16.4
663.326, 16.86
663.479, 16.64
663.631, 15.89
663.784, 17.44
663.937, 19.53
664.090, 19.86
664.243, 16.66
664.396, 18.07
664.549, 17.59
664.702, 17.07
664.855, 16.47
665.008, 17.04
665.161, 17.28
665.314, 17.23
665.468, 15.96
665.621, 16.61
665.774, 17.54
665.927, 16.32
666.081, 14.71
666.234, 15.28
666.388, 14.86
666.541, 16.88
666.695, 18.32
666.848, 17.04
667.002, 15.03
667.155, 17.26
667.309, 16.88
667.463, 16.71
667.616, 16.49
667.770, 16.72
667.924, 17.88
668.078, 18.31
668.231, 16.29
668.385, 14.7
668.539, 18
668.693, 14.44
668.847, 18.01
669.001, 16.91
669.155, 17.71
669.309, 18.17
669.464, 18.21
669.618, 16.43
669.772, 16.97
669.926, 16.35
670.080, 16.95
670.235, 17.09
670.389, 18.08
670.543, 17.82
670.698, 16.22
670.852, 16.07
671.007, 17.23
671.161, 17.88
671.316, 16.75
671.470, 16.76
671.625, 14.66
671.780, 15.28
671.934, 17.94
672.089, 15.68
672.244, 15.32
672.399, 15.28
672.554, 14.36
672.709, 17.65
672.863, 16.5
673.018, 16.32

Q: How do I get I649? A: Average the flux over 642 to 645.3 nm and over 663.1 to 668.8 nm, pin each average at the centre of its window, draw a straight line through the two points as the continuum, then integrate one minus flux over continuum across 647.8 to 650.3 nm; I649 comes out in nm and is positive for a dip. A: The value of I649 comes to 0.17 nm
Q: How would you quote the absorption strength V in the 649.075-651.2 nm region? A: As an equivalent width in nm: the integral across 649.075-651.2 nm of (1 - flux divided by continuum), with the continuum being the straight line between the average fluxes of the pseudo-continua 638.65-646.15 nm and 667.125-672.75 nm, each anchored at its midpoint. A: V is 0.04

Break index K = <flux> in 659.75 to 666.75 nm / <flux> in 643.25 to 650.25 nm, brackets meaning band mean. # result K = 1.0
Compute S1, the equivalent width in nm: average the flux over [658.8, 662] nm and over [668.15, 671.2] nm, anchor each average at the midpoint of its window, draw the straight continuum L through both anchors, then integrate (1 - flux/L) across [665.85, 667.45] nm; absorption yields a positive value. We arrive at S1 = 0.057 nm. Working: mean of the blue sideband 16.7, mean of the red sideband 17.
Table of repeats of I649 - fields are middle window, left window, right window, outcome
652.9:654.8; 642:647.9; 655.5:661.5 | -0.07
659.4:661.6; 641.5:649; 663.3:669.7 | 0.04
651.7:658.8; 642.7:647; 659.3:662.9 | -0.14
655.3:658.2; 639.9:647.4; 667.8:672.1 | 0.02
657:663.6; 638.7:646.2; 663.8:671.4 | 0.06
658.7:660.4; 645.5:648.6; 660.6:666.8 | -0.03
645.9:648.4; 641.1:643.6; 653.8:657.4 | 0.02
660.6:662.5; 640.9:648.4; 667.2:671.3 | 0.01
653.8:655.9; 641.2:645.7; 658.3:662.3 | -0.07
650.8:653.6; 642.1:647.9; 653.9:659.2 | -0.07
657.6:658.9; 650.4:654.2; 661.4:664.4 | 0.00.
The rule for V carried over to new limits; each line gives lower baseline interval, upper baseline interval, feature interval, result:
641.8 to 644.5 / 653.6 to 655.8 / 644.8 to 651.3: 0.16 nm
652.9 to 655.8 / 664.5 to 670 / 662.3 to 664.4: -0.04 nm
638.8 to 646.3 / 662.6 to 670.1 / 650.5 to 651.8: -0.07 nm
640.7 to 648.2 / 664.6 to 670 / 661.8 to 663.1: -0.05 nm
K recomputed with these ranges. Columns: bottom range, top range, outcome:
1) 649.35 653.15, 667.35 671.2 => 1.02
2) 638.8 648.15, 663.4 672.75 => 1.02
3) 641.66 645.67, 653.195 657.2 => 1.04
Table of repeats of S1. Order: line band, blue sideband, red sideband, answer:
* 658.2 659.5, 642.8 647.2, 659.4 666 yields -0.02 nm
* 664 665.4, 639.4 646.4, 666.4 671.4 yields -0.05 nm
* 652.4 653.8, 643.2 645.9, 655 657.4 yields -0.04 nm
